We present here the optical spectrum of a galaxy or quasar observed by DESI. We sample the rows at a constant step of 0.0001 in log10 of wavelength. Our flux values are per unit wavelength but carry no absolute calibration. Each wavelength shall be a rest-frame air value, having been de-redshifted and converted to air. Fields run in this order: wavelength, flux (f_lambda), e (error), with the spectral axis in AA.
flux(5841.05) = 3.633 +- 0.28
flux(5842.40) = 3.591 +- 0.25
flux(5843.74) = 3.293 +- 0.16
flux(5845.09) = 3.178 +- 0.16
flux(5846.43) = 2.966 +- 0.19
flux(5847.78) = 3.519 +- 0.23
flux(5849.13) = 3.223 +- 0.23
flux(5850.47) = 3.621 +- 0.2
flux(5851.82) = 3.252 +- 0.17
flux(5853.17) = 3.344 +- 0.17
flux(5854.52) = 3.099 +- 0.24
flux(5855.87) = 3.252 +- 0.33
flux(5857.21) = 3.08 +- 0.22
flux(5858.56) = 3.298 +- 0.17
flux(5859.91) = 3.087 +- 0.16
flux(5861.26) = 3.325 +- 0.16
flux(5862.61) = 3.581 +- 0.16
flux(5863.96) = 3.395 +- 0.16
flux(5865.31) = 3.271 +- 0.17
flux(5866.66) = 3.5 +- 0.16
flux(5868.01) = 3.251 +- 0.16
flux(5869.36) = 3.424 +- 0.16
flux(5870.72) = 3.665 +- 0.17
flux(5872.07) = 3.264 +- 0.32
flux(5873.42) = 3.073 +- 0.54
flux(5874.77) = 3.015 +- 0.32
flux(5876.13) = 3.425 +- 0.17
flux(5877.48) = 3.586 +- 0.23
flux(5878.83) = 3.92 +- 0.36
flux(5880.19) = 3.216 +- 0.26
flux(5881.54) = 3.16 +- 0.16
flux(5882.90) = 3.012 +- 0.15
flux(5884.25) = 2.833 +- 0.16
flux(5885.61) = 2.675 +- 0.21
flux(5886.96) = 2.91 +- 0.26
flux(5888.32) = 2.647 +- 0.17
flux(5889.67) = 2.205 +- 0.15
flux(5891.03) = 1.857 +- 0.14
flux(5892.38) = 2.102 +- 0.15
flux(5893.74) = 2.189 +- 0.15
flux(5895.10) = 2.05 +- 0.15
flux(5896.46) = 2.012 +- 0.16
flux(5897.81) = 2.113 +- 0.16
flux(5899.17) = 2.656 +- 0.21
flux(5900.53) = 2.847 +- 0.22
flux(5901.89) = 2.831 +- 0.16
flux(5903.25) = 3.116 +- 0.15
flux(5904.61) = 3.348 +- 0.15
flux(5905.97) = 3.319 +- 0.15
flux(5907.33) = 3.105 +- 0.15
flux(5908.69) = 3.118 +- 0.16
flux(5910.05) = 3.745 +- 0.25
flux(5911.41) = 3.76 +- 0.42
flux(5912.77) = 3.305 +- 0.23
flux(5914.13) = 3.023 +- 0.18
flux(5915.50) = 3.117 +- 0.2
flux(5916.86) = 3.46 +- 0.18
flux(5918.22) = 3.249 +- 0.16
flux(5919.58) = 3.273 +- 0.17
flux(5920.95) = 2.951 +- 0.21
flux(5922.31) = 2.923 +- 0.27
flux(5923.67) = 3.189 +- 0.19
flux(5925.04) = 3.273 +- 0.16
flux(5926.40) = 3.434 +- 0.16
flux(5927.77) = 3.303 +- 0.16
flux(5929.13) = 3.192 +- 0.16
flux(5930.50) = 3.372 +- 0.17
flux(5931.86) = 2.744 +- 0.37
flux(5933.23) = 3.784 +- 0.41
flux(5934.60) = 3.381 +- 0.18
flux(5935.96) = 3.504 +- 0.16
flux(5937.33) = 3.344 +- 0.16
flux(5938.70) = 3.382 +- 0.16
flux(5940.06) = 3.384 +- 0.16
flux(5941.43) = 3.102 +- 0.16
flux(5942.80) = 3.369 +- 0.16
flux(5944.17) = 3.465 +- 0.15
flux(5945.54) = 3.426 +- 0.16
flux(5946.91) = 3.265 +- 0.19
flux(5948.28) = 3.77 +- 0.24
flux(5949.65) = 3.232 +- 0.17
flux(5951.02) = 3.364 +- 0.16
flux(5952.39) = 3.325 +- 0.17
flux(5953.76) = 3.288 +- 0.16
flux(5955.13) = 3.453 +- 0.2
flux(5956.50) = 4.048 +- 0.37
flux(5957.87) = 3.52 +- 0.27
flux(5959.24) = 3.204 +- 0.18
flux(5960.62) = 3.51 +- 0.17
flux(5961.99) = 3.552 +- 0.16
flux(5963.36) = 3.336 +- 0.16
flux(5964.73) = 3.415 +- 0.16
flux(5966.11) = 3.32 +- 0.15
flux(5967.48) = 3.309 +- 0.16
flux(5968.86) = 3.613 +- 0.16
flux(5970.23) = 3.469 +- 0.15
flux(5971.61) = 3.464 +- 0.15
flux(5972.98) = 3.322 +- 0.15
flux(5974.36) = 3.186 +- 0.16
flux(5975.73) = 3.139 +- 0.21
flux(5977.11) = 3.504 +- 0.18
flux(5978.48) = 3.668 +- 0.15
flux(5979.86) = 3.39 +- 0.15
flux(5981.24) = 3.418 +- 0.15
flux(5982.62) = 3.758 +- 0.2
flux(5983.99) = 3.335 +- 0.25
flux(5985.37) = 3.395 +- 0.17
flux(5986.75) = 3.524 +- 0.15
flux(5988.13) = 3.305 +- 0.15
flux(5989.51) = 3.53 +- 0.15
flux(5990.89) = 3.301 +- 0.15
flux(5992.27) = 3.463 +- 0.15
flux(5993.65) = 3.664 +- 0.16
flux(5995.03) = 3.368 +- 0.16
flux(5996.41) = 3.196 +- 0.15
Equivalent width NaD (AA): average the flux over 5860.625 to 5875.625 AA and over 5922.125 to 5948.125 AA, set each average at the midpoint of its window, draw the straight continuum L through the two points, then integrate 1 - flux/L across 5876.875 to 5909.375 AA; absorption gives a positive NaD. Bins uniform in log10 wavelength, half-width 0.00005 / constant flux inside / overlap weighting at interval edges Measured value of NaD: 5.4 AA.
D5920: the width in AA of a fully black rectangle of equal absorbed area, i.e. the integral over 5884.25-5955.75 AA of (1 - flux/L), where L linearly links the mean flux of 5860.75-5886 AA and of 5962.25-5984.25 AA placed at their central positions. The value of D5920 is 5.9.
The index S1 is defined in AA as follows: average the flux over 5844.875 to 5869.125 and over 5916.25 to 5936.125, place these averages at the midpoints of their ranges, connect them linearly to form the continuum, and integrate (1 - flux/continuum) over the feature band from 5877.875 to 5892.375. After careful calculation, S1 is 2.0 AA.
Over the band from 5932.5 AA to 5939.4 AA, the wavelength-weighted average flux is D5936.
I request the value 3.47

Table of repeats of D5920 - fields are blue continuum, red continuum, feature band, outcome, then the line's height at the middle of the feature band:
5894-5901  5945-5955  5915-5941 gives -3.1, 2.94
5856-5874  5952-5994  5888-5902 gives 4.5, 3.36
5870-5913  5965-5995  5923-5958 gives -1.8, 3.21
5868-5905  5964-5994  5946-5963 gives -0.9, 3.28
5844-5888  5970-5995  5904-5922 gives 0.2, 3.33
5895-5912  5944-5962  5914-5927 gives -0.3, 3.12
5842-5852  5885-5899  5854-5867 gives -1.2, 3.02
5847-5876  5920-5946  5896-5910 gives 1.7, 3.3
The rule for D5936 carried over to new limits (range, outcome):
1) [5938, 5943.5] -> 3.31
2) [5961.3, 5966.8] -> 3.41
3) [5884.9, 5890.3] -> 2.61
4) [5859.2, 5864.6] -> 3.35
